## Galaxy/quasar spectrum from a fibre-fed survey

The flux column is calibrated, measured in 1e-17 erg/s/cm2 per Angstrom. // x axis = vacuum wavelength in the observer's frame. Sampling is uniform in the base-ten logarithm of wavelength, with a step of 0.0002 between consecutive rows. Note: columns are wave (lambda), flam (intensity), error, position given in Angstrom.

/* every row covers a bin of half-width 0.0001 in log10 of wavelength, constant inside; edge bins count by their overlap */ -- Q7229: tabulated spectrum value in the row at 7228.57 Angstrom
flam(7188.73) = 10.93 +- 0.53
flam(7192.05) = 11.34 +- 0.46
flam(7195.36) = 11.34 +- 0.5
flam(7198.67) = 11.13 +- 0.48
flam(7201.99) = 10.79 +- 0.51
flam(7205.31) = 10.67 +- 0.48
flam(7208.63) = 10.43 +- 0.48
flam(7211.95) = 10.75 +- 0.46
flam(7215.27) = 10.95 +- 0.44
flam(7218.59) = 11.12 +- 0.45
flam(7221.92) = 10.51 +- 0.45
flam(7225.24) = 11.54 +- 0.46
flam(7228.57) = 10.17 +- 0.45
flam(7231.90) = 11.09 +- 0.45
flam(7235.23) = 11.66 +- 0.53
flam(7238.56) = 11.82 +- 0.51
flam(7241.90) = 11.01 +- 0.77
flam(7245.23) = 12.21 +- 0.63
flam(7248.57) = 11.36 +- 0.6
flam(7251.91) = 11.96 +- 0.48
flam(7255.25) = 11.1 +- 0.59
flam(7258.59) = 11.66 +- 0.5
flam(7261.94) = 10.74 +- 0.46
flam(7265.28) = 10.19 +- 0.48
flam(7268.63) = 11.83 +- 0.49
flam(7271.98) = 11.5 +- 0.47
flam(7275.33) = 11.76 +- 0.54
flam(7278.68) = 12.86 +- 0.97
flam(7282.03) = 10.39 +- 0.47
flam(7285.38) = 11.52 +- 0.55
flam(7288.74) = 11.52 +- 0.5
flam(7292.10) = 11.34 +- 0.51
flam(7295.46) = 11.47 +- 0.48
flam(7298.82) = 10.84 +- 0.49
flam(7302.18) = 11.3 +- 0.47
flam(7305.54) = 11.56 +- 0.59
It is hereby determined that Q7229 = 10.17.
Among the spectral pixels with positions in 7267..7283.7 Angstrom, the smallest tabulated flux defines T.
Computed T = 10.39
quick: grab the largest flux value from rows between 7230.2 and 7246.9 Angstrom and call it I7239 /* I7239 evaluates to 12.21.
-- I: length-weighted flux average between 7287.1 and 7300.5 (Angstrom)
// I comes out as 11.3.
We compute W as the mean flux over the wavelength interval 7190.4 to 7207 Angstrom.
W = 11.1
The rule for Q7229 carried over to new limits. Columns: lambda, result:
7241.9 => 11.01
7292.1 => 11.34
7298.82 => 10.84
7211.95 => 10.75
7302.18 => 11.3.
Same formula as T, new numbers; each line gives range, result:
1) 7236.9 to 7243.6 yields 11.01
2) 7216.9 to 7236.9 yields 10.17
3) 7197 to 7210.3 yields 10.43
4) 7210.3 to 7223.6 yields 10.51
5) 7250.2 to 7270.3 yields 10.19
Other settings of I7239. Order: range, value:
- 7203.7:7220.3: 11.12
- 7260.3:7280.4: 12.86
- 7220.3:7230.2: 11.54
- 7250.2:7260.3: 11.96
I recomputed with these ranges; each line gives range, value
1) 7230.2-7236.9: 11.4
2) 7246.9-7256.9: 11.5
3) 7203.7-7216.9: 10.7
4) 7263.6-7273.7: 11.2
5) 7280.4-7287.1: 11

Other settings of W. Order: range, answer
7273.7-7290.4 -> 11.6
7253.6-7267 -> 10.9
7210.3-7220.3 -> 10.9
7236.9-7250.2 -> 11.6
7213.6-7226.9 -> 11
